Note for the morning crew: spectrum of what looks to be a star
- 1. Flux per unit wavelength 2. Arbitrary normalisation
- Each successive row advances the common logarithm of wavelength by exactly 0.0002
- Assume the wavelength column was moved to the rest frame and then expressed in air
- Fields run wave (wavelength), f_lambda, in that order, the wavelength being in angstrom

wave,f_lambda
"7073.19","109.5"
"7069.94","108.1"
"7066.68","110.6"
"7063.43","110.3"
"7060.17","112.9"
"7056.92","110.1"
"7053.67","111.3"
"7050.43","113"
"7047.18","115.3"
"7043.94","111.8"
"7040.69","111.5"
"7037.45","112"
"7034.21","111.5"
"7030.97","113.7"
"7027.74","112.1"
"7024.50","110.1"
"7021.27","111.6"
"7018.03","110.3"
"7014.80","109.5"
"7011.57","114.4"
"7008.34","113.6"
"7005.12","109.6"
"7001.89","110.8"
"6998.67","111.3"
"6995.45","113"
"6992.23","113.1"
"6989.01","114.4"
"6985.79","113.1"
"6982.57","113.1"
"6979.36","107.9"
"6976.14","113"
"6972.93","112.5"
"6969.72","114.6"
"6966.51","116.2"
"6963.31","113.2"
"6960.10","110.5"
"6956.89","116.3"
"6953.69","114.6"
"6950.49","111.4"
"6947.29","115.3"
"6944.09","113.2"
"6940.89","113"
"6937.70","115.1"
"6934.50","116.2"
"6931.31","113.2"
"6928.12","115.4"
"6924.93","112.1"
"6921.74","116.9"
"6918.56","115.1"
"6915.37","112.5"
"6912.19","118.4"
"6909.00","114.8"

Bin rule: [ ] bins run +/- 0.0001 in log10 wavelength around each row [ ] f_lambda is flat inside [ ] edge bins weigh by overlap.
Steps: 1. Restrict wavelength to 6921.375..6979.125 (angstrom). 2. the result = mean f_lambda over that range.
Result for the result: 114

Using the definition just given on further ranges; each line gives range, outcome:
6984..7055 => 112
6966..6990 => 113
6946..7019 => 113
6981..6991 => 113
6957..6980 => 113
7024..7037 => 112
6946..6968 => 114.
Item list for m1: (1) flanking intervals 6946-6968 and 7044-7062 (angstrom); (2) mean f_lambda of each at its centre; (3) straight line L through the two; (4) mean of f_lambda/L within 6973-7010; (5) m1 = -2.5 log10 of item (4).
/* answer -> 0.01 mag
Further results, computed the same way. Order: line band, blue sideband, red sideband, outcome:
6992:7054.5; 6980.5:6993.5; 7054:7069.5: 0.00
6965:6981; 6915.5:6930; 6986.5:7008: 0.00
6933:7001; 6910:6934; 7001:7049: 0.00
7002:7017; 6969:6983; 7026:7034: 0.01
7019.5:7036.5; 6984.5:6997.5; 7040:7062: 0.01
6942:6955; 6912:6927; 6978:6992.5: 0.00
